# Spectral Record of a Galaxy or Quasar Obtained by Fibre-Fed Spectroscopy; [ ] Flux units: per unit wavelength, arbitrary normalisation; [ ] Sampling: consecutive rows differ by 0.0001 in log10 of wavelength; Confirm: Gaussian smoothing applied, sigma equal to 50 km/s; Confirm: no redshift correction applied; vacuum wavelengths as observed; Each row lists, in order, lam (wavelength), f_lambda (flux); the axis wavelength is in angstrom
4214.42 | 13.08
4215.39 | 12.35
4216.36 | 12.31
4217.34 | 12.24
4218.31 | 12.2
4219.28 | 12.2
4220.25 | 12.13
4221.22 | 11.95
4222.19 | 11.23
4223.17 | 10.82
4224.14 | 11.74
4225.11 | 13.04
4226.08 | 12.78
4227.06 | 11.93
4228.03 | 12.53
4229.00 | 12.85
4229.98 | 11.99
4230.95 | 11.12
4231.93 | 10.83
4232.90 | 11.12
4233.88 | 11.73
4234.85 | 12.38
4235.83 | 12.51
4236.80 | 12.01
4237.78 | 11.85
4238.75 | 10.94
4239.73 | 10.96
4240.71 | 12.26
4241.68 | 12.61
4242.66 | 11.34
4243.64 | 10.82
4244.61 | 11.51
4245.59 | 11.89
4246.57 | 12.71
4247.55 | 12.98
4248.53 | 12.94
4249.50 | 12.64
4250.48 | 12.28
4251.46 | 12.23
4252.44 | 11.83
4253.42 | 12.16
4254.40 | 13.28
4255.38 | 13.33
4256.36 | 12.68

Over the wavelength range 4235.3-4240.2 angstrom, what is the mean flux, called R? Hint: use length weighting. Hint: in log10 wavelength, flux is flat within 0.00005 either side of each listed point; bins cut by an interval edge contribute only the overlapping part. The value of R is 11.7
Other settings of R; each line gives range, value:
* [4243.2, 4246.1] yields 11.4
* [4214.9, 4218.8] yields 12.3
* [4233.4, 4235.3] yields 12.1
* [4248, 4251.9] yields 12.5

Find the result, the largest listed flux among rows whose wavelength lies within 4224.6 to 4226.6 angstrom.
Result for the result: 13.04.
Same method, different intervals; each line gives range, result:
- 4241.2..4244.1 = 12.61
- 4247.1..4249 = 12.98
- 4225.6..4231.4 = 12.85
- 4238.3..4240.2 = 10.96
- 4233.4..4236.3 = 12.51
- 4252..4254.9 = 13.28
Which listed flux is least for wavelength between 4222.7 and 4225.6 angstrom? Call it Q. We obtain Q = 10.82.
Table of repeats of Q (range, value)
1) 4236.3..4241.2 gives 10.94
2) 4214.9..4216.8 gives 12.31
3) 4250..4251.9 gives 12.23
